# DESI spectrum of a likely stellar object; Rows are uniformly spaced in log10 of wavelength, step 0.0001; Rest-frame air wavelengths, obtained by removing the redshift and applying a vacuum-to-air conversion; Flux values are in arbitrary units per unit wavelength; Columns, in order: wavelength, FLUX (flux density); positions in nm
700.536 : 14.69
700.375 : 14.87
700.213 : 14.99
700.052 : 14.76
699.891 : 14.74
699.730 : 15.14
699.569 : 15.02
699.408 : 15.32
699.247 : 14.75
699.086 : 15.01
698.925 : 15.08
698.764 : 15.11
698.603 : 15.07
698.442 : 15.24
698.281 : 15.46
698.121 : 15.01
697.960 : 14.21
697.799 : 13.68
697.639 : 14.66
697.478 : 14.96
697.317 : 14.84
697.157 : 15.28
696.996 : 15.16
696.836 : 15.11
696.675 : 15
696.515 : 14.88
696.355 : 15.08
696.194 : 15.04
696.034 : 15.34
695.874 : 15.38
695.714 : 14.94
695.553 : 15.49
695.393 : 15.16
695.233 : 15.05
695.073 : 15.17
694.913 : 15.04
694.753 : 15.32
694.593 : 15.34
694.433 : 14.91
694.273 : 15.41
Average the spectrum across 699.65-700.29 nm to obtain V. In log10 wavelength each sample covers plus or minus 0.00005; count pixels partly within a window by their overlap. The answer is 14.9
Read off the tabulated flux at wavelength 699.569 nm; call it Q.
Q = 15.02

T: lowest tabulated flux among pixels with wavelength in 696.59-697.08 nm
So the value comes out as 15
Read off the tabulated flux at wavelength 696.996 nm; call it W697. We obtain 15.16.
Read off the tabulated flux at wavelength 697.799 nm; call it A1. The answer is 13.68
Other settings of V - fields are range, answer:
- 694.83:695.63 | 15.2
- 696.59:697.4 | 15.1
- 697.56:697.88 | 14.2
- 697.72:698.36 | 14.6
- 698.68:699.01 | 15.1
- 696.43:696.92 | 15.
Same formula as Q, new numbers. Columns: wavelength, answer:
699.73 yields 15.14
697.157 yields 15.28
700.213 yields 14.99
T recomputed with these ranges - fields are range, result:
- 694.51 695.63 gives 15.04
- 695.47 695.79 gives 14.94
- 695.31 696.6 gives 14.88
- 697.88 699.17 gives 14.21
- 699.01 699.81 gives 14.75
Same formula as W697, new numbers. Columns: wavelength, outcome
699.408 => 15.32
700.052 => 14.76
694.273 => 15.41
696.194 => 15.04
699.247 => 14.75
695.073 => 15.17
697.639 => 14.66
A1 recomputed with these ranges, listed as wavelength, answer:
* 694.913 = 15.04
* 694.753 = 15.32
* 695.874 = 15.38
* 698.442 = 15.24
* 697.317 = 14.84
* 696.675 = 15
